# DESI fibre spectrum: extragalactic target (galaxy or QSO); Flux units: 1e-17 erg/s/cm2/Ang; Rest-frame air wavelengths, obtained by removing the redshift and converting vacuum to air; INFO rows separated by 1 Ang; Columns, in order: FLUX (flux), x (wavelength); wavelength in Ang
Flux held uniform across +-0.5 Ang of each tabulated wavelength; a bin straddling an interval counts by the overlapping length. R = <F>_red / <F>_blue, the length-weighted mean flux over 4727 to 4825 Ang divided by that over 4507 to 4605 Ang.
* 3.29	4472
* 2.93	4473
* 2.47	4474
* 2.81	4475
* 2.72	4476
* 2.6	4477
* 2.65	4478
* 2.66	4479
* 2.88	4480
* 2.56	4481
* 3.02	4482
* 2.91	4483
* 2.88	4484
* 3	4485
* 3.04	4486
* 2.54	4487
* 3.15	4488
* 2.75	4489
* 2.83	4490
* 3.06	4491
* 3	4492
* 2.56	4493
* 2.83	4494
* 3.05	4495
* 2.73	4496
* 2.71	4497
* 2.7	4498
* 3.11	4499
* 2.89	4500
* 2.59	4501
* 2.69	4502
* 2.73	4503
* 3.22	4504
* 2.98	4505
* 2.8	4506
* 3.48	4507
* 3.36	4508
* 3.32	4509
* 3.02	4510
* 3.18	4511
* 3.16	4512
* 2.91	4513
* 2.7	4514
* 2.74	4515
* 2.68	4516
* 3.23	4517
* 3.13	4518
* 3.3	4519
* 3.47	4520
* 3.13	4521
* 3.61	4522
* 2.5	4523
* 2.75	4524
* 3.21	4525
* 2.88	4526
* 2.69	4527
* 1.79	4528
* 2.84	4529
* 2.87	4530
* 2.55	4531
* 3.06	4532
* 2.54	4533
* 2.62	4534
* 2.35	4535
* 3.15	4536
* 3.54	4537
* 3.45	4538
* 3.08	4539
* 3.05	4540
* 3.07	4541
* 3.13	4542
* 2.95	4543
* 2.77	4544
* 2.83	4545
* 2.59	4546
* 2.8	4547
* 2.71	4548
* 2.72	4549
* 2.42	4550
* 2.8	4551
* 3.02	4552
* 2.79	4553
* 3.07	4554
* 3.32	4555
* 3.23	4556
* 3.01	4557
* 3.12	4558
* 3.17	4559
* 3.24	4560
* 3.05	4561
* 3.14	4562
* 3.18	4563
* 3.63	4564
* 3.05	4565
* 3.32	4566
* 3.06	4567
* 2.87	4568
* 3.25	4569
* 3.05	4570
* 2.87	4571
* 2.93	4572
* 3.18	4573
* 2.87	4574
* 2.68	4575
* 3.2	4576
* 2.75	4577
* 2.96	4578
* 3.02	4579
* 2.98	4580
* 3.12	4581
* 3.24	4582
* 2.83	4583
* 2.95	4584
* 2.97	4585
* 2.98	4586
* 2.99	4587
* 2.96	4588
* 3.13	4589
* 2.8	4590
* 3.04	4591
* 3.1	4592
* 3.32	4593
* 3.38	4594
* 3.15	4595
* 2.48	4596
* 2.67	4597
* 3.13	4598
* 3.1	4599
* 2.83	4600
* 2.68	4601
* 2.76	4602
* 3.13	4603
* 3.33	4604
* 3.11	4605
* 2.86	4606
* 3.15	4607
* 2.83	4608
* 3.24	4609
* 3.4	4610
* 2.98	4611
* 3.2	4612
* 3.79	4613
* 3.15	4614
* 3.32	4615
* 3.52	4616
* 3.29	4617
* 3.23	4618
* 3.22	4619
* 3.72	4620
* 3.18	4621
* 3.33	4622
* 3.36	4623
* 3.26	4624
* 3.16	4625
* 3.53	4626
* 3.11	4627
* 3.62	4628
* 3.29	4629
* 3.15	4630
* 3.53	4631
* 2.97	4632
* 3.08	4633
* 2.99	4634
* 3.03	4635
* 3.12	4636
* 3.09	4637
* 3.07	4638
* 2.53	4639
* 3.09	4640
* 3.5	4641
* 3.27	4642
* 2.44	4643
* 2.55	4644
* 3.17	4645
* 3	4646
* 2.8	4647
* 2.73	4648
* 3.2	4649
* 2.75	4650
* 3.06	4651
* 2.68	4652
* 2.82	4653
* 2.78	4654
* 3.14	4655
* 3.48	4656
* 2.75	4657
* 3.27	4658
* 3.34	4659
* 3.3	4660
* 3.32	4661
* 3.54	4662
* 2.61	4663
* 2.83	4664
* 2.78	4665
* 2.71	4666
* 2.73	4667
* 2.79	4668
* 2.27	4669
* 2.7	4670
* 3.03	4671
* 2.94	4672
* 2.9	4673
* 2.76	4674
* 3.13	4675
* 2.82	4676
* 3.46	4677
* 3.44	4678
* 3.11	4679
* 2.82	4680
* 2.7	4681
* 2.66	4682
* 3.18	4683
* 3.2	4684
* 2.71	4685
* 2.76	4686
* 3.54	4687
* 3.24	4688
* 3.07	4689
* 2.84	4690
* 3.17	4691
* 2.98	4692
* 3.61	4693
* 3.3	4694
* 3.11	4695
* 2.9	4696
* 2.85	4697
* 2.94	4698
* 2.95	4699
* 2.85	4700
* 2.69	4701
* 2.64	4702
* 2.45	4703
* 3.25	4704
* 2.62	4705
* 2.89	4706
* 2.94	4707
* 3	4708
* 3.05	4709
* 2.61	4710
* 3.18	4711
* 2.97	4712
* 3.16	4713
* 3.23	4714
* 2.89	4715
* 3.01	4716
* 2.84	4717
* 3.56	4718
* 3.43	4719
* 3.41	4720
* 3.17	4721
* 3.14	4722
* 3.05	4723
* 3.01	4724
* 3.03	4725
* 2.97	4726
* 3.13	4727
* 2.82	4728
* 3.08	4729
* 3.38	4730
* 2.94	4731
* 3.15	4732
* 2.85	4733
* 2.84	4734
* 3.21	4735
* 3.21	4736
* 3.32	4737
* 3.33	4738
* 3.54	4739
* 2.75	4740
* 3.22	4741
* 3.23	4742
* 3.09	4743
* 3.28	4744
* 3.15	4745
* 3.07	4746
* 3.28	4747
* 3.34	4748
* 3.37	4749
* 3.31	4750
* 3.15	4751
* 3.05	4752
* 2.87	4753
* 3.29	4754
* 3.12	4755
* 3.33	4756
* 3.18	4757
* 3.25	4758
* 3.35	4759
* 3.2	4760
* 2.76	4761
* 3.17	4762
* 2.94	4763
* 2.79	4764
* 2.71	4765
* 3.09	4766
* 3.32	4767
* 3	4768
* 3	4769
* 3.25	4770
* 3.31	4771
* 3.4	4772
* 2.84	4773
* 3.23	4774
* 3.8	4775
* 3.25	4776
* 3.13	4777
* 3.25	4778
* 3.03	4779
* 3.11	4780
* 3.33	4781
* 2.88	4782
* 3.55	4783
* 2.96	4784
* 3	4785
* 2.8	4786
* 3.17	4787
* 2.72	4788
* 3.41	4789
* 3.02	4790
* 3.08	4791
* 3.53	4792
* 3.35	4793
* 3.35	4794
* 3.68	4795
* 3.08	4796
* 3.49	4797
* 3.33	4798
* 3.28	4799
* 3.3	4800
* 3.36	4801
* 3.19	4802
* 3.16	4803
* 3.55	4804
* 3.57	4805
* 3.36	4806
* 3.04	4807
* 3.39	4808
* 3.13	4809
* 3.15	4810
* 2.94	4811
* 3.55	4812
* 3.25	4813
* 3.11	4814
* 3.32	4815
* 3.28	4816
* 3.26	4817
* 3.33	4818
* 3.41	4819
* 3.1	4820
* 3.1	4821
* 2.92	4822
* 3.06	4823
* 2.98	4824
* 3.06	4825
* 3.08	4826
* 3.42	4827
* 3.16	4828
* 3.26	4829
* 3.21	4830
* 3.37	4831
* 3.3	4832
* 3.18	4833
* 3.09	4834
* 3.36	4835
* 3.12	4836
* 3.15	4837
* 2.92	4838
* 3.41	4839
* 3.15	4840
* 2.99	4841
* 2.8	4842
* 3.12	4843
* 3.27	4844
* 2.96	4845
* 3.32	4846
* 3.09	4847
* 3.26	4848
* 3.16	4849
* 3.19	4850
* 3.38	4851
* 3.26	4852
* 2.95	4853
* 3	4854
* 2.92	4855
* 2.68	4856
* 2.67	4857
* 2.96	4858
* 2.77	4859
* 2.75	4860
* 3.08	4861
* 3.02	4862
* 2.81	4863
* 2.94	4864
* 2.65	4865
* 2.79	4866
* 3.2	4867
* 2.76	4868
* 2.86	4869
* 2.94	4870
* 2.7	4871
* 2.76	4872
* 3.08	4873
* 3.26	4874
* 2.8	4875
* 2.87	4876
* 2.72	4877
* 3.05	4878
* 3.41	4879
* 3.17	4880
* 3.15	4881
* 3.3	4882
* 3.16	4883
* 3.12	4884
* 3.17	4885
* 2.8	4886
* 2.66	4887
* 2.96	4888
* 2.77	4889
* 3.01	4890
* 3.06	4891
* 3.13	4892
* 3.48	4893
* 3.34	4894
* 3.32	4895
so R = 1.06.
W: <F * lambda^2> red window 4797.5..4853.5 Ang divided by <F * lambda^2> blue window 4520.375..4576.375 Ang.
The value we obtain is 1.2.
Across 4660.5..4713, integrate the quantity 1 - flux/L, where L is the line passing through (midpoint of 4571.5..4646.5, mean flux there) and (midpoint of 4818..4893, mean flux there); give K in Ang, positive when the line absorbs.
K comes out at 2.15 Ang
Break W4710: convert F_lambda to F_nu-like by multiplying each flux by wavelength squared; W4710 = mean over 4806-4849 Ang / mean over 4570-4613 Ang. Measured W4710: 1.16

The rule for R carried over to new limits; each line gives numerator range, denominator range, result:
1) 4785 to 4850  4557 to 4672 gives 1.05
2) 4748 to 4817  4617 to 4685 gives 1.05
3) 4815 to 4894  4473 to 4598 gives 1.04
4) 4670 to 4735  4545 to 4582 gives 1.00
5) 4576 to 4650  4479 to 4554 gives 1.06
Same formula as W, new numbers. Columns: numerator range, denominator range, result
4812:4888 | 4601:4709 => 1.09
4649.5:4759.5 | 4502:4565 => 1.10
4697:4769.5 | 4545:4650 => 1.06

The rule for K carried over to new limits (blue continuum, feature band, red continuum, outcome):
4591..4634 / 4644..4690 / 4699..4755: 2.3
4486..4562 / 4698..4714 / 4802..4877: 0.7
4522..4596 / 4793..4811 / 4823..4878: -1.7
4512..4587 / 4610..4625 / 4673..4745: -1.6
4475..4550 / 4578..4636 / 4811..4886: -3.6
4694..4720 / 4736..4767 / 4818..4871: -1.6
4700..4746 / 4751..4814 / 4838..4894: -3.2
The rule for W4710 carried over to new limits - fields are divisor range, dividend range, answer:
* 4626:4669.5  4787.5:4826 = 1.15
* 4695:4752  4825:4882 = 1.05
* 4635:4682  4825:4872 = 1.12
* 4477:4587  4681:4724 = 1.10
